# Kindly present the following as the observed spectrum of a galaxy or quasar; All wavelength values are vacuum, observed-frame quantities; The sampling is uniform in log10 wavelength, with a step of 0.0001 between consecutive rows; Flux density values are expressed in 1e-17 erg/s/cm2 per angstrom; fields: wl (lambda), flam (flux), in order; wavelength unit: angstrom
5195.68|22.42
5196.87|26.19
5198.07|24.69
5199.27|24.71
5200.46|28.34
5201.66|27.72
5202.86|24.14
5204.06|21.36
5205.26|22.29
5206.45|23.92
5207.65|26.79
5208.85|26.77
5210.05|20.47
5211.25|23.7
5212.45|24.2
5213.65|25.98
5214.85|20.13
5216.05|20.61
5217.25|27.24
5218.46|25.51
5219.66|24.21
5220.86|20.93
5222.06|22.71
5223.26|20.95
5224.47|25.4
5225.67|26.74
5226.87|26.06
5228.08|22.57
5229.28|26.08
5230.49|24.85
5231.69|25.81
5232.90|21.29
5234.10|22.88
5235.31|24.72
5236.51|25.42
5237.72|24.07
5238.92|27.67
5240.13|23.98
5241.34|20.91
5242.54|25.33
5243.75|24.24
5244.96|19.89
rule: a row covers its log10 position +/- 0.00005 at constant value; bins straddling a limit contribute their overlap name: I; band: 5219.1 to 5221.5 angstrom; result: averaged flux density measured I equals 22.6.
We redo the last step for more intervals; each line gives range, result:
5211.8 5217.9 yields 23.6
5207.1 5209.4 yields 26.8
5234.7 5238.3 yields 24.7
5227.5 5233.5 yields 24.1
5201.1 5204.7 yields 24.3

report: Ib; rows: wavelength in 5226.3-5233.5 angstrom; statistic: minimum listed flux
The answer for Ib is 21.29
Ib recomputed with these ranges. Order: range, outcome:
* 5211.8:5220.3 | 20.13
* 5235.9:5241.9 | 20.91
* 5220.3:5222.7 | 20.93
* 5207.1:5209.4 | 26.77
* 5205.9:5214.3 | 20.47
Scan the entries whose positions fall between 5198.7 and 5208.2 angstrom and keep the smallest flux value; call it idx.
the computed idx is 21.36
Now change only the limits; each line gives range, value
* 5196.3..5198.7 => 24.69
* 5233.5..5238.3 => 22.88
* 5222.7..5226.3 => 20.95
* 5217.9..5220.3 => 24.21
